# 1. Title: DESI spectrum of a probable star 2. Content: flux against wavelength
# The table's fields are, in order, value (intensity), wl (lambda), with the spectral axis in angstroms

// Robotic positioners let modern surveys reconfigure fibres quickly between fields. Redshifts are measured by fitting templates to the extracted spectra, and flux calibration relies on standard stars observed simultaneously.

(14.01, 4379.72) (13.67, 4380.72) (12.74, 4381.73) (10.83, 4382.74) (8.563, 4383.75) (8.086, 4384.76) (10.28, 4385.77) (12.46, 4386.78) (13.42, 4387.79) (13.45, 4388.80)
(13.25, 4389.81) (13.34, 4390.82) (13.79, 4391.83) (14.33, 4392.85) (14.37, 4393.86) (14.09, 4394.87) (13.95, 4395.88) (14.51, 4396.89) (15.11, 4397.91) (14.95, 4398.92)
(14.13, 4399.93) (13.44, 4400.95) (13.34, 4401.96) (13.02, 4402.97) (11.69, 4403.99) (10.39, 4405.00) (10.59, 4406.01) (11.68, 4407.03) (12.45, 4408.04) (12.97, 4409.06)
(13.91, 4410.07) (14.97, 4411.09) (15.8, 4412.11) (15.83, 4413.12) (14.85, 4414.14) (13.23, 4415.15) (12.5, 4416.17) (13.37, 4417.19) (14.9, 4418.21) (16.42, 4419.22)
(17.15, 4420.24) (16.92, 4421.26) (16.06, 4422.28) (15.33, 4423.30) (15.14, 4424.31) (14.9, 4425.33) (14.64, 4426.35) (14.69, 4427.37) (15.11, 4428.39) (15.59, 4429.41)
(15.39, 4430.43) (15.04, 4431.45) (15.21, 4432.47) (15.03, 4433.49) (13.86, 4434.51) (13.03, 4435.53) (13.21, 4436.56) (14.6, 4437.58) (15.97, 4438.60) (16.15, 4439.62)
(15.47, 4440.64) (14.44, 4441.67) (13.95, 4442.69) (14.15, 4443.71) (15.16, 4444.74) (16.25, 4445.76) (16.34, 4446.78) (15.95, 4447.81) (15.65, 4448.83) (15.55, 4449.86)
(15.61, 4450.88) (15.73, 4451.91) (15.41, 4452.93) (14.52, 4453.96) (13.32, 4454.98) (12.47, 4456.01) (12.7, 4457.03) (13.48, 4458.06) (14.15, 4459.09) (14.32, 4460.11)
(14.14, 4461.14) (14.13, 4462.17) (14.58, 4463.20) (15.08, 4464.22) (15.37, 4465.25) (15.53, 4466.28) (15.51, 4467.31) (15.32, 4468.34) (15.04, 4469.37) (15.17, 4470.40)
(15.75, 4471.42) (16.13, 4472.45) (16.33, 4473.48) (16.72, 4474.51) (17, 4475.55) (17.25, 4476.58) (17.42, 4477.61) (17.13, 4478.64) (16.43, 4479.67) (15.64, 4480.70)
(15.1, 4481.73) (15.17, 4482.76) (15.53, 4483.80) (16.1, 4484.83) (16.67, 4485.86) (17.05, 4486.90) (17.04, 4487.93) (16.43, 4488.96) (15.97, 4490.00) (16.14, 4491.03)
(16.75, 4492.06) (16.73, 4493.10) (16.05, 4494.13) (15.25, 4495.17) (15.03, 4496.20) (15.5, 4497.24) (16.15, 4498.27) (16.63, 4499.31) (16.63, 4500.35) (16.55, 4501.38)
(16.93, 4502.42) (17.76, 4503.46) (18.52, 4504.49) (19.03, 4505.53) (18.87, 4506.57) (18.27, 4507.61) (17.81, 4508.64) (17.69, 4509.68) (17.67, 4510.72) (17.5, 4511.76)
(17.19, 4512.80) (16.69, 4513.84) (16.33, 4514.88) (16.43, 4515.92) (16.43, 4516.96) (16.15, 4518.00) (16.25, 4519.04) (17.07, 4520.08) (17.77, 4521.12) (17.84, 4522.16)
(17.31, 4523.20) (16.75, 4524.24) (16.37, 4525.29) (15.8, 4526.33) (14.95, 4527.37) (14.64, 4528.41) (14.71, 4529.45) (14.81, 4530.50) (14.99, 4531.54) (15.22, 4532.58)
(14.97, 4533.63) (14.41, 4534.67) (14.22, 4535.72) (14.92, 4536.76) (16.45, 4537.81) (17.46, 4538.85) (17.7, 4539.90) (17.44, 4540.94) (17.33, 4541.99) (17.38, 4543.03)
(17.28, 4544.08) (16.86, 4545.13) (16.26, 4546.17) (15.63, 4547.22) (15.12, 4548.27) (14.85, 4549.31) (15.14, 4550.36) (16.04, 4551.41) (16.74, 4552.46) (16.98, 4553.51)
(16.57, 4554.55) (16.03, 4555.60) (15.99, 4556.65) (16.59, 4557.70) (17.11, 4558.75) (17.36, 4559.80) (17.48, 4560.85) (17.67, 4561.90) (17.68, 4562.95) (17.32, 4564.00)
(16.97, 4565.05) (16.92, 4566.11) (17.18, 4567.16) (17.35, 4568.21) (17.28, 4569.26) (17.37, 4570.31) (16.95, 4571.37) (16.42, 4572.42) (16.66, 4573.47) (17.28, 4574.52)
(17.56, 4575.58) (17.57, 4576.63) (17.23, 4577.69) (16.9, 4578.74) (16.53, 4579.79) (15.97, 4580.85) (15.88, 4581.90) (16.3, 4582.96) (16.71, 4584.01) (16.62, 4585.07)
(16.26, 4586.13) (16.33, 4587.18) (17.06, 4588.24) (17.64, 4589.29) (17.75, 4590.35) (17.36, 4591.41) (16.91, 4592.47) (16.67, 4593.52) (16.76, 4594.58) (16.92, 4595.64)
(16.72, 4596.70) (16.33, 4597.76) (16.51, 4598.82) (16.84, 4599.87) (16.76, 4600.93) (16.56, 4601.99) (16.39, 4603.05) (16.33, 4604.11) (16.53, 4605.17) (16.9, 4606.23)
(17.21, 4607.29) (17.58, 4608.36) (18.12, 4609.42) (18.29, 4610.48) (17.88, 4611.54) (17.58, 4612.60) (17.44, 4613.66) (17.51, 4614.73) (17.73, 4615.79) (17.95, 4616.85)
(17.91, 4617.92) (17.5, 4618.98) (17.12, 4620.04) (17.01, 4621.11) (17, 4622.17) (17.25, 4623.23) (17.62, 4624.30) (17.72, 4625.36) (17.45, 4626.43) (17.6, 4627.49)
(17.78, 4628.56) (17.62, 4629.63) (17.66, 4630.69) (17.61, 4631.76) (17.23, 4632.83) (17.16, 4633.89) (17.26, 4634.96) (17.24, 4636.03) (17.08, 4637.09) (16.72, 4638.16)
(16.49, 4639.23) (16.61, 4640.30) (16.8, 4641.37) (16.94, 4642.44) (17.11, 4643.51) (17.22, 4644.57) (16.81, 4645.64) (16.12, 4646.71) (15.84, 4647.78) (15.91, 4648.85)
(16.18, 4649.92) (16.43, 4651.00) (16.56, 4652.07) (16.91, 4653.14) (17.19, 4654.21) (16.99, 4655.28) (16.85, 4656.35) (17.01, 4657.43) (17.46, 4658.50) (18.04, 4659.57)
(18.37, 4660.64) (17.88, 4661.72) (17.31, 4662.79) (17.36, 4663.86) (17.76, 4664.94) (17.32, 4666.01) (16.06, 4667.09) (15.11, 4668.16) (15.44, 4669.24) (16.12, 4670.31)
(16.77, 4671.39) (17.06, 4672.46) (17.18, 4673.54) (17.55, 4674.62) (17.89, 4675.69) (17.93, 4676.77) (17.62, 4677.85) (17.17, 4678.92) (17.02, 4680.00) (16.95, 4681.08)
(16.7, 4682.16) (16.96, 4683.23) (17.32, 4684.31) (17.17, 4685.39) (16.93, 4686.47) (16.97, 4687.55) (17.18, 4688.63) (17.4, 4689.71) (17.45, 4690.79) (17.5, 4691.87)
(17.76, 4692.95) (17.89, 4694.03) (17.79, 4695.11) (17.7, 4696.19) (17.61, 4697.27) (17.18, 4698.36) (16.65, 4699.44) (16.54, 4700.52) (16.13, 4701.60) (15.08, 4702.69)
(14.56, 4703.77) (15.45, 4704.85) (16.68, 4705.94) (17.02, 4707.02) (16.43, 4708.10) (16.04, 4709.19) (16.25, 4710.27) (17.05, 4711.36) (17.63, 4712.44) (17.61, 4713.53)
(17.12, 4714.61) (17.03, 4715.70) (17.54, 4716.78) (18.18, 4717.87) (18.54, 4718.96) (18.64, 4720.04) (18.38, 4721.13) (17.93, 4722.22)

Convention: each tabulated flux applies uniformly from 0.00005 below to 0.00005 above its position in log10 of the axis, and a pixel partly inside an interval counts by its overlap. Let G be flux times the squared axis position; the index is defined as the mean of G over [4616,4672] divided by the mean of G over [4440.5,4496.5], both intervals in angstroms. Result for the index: 1.2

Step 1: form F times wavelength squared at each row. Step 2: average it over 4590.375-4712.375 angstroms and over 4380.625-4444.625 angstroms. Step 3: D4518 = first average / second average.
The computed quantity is 1.36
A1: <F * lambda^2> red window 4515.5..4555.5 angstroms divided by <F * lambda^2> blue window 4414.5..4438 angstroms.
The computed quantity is 1.1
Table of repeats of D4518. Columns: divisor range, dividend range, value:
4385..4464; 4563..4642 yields 1.29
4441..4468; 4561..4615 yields 1.22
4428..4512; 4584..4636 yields 1.16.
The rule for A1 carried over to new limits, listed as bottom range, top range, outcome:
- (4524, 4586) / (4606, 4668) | 1.09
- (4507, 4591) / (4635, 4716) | 1.08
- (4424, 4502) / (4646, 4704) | 1.21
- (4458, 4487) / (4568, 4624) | 1.15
